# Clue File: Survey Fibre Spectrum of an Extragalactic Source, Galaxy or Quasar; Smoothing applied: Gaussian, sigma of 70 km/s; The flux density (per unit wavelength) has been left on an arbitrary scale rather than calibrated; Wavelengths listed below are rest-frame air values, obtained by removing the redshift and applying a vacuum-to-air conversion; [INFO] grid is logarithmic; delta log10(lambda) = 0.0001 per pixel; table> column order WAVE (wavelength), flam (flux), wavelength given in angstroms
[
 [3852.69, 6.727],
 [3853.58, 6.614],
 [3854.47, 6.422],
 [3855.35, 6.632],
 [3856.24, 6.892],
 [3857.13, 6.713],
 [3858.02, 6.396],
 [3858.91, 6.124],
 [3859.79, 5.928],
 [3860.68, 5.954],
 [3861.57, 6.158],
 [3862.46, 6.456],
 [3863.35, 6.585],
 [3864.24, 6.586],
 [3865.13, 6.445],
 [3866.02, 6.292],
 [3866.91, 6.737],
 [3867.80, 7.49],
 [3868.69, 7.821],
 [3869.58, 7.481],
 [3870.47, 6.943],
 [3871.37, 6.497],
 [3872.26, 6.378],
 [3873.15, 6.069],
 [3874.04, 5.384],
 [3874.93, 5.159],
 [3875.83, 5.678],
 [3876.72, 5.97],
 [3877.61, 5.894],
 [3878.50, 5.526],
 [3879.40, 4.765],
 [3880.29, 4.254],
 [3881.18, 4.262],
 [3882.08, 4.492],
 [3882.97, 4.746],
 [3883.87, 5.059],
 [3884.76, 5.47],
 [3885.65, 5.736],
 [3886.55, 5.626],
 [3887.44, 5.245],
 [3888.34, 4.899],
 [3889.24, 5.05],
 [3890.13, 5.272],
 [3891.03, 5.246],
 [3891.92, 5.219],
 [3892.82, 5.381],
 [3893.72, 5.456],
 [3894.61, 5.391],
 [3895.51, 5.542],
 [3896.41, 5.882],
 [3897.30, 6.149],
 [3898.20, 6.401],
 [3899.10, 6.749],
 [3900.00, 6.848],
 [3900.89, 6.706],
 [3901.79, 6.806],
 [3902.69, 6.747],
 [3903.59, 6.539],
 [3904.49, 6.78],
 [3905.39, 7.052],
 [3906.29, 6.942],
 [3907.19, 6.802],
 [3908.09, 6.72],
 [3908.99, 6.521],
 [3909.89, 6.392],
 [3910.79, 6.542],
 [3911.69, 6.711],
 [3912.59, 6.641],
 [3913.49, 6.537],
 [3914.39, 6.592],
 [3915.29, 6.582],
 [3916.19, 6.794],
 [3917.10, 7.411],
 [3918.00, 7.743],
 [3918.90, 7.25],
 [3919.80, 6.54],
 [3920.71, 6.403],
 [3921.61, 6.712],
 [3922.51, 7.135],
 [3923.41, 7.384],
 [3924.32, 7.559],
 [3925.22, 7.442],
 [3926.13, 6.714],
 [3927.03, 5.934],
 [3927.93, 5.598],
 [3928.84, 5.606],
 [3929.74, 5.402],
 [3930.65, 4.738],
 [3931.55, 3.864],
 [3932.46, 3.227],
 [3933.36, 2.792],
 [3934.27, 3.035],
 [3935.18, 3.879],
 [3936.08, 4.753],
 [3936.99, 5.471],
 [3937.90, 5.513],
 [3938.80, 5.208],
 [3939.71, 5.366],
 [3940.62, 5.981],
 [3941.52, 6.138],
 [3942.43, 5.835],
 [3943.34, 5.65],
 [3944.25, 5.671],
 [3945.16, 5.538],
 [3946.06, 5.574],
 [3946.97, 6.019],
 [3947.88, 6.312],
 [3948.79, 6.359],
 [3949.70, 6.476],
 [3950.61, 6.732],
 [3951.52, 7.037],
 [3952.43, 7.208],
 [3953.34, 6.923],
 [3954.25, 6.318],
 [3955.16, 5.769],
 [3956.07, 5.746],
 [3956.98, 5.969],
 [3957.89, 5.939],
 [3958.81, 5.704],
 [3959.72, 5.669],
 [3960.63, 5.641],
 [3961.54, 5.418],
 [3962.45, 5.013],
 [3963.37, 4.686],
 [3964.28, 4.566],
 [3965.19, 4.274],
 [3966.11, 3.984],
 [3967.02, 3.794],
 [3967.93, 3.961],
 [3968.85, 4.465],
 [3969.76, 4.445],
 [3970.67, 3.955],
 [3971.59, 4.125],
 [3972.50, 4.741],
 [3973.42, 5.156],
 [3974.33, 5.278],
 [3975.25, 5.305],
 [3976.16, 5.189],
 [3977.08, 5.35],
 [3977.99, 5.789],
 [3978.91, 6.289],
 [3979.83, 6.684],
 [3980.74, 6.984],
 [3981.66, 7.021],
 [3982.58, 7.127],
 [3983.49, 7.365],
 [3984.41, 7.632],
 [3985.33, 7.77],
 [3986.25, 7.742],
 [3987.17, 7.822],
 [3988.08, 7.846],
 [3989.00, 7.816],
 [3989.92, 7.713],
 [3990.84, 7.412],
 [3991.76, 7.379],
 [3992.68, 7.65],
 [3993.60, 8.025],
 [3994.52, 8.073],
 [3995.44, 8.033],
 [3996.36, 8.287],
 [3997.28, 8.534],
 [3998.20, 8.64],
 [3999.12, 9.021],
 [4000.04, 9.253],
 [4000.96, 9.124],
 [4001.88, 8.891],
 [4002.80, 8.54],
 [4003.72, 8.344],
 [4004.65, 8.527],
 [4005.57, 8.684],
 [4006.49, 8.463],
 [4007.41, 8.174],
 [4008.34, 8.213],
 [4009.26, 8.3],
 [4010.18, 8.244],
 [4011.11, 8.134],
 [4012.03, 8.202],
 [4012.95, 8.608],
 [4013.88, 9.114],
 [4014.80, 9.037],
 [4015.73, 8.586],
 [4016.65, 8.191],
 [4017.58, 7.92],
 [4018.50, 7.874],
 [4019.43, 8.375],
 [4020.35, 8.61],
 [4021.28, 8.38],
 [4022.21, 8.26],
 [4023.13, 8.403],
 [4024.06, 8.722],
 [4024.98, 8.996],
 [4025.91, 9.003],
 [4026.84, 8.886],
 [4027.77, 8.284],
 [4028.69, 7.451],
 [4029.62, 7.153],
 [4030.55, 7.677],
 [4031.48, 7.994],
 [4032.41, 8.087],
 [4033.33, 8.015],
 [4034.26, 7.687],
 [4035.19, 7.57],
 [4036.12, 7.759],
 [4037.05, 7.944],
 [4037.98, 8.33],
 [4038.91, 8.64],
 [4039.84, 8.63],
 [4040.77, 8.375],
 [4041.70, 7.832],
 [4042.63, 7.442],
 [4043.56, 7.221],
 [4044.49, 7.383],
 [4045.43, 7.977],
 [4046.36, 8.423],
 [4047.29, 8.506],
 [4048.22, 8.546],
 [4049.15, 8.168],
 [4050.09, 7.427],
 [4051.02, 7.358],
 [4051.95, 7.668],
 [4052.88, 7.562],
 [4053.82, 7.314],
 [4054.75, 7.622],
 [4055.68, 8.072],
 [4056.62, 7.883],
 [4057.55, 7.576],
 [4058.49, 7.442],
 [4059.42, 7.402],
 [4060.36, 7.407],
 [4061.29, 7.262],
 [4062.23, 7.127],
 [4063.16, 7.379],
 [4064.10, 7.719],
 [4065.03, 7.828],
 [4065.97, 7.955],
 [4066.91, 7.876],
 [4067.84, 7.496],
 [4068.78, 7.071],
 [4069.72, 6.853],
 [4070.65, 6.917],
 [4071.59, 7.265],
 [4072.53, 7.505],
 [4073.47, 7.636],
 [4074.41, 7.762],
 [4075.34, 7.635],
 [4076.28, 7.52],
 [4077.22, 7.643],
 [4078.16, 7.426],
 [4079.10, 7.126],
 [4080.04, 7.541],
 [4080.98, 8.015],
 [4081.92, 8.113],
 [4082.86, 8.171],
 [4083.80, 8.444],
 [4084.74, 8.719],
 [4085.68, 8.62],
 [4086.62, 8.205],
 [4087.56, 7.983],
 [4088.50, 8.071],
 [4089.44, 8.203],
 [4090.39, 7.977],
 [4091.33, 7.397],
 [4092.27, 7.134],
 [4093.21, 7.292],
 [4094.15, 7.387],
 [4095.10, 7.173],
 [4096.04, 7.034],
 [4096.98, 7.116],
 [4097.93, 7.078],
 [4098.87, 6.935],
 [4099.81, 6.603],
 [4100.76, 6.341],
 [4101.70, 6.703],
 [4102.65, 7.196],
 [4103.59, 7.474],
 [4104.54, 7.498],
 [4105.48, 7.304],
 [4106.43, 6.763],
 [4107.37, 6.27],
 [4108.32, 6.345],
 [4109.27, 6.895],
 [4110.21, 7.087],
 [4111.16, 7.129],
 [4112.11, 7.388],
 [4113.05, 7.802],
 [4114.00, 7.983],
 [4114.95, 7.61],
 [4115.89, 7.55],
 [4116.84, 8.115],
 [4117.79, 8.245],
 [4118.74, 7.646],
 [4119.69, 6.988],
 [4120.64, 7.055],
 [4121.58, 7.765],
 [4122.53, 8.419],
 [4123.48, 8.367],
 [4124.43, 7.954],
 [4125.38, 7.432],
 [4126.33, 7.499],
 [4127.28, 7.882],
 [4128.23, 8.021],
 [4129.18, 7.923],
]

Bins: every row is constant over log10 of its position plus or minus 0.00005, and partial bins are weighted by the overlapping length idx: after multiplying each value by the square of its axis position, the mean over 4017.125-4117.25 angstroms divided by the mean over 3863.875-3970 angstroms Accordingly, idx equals 1.41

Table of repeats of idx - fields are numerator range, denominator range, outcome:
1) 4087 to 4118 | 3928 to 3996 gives 1.34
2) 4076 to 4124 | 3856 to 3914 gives 1.38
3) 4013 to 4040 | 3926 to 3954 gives 1.57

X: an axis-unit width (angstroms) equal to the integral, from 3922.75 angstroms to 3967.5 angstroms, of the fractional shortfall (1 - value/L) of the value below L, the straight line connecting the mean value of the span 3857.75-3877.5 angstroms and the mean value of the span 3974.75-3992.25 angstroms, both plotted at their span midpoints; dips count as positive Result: 8.1 angstroms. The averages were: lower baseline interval 6.38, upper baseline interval 6.96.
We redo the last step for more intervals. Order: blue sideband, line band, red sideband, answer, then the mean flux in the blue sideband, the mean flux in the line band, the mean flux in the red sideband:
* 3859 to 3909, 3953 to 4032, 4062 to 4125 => -4.1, 6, 7.15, 7.51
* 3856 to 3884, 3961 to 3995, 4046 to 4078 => 4.3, 6.04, 6.05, 7.61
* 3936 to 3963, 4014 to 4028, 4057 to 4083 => -3.4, 5.91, 8.52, 7.52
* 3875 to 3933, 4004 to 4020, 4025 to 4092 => -2.5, 6.01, 8.39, 7.81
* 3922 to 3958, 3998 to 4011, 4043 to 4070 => -3.4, 5.75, 8.59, 7.64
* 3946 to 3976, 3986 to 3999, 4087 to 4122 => -4.8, 5.4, 7.96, 7.31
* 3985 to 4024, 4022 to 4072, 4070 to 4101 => 0.6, 8.3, 7.83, 7.58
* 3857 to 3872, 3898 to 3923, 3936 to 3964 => -2.3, 6.62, 6.78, 5.87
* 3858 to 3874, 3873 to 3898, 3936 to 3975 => 3.9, 6.55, 5.32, 5.45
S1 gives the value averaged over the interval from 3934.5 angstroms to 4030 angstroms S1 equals 6.88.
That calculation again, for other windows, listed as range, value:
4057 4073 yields 7.42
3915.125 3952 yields 5.88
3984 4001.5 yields 8.1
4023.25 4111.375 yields 7.65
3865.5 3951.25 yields 5.96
